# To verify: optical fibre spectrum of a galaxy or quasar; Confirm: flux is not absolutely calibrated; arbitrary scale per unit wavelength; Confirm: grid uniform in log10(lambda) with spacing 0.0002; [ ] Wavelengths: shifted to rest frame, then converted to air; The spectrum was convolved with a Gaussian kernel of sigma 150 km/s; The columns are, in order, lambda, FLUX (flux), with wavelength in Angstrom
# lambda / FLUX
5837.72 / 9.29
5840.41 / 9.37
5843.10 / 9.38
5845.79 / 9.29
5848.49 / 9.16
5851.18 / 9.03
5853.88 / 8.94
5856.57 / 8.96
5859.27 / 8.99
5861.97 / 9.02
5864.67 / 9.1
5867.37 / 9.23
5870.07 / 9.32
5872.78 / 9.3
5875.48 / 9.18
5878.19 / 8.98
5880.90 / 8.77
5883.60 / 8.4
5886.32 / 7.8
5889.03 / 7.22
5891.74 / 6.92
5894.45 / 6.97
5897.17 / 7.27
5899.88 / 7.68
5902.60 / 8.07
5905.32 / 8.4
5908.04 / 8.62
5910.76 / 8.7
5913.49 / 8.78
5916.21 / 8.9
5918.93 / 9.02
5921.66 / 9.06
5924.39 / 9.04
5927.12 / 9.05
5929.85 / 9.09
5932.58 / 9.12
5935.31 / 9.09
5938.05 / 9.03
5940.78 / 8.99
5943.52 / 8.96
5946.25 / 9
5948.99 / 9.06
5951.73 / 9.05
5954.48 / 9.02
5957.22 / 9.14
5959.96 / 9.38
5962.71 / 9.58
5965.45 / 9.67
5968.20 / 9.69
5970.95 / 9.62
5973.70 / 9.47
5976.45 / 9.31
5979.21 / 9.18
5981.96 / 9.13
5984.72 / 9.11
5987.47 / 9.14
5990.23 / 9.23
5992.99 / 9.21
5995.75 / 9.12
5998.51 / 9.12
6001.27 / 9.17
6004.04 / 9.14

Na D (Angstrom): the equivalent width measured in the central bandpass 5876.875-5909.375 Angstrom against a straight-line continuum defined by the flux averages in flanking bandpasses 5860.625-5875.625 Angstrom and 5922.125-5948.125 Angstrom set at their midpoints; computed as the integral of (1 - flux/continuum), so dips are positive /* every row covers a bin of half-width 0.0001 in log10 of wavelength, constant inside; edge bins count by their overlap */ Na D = 4.3 Angstrom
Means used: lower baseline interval 9.19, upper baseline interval 9.04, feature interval 7.92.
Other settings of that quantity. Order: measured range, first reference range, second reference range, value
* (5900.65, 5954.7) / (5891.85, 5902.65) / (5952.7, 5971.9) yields -3.7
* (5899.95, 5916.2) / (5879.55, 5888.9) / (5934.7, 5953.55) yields 0.1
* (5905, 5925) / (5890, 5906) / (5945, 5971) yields -2.0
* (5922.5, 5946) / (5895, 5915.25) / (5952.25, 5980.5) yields -0.8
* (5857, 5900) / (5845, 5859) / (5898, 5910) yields 1.0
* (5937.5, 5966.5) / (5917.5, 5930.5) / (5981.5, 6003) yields -0.2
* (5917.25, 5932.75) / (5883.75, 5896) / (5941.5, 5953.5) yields -1.3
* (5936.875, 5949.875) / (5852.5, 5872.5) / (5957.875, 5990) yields 0.4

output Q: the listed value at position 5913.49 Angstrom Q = 8.78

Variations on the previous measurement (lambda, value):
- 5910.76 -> 8.7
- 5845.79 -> 9.29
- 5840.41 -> 9.37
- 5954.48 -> 9.02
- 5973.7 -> 9.47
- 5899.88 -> 7.68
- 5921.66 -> 9.06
